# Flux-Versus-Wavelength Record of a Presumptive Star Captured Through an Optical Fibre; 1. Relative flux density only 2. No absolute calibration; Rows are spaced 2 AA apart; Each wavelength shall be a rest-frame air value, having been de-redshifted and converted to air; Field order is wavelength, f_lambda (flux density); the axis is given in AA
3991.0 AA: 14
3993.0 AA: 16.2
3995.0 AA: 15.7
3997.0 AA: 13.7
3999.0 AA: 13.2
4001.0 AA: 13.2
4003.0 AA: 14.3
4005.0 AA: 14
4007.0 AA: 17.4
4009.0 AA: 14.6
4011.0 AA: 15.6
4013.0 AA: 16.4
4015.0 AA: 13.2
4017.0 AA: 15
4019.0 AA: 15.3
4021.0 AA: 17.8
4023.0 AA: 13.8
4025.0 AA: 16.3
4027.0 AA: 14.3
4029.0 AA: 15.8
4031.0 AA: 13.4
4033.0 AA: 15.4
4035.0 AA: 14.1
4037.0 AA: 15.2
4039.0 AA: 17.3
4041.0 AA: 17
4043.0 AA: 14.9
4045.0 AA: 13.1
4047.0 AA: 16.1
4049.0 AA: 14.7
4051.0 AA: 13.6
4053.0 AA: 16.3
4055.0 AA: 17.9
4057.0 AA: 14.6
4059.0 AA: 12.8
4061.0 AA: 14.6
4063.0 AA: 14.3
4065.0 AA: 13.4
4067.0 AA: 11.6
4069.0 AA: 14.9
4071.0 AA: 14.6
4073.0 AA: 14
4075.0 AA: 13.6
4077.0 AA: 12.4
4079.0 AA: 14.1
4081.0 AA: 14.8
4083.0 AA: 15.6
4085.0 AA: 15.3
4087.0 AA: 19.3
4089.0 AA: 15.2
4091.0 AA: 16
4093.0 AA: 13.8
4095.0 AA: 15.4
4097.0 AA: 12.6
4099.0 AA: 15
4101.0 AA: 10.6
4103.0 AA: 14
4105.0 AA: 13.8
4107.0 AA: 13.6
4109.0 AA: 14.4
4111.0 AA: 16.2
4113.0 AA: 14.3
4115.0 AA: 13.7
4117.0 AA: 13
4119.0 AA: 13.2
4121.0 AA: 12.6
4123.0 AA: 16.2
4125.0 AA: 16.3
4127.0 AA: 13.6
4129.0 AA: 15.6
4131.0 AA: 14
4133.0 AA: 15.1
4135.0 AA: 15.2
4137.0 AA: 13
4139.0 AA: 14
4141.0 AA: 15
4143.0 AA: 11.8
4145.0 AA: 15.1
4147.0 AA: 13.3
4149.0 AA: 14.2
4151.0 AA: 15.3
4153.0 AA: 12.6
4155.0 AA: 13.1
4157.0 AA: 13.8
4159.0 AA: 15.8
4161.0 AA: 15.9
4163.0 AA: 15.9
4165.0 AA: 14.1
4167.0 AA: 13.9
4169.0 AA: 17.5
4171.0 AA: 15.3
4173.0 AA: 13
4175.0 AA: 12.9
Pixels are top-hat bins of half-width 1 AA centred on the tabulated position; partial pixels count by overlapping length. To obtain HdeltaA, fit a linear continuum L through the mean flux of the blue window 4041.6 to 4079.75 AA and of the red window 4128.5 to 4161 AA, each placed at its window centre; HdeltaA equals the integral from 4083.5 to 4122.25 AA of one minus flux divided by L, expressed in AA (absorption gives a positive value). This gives -0.2 AA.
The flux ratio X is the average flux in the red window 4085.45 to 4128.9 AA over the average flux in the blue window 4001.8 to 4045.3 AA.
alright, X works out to 1.0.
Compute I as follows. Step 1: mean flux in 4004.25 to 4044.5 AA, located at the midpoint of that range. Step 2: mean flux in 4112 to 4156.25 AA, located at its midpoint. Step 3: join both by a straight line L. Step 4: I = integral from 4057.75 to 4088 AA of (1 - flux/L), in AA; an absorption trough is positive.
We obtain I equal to 0.86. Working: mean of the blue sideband 15.3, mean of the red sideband 14.1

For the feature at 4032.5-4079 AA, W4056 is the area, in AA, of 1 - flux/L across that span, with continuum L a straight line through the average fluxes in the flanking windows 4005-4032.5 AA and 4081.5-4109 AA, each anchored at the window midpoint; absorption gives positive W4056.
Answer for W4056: 1.1 AA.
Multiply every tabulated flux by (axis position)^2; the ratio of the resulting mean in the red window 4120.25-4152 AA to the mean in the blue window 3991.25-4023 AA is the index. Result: 1.02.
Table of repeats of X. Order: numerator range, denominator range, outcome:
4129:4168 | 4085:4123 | 1.00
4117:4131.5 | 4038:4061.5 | 0.94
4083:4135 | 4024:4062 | 0.96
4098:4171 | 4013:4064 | 0.95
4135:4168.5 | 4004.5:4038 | 0.94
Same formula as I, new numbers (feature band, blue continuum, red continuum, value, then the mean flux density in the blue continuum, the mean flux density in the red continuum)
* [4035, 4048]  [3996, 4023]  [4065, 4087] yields -0.8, 14.9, 14.3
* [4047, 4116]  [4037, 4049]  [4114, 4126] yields 1.8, 15.6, 14.2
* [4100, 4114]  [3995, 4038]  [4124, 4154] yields 0.6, 14.9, 14.3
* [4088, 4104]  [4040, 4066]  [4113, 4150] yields 0.5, 14.9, 14.2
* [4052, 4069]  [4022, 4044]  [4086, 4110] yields 0.5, 15.2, 14.5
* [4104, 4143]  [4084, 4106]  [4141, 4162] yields 0.2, 14.6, 14.1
